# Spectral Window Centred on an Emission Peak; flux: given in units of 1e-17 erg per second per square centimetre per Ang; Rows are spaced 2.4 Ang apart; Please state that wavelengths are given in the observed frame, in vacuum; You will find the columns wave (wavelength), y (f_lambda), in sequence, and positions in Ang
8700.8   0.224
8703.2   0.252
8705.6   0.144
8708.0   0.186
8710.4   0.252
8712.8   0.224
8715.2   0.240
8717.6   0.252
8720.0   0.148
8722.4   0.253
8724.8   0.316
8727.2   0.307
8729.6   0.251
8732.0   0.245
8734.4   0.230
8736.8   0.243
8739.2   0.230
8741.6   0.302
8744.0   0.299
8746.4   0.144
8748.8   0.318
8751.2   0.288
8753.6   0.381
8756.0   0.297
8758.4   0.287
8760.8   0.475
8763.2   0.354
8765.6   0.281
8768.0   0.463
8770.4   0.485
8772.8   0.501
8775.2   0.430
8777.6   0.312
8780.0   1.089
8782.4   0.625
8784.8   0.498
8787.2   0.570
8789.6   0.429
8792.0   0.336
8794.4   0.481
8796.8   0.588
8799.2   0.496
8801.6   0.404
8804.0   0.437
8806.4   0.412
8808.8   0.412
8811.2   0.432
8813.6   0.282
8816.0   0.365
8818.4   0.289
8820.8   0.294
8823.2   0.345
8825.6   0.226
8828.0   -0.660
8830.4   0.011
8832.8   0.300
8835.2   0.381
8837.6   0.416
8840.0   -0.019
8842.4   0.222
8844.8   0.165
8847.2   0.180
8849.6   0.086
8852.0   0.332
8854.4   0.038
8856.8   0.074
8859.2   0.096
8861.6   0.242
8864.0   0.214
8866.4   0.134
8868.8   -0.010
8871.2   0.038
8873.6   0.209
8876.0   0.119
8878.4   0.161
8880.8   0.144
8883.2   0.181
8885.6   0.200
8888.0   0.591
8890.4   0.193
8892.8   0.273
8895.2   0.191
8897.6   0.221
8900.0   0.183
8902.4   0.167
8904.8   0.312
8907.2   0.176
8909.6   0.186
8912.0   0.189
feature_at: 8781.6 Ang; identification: Mg II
